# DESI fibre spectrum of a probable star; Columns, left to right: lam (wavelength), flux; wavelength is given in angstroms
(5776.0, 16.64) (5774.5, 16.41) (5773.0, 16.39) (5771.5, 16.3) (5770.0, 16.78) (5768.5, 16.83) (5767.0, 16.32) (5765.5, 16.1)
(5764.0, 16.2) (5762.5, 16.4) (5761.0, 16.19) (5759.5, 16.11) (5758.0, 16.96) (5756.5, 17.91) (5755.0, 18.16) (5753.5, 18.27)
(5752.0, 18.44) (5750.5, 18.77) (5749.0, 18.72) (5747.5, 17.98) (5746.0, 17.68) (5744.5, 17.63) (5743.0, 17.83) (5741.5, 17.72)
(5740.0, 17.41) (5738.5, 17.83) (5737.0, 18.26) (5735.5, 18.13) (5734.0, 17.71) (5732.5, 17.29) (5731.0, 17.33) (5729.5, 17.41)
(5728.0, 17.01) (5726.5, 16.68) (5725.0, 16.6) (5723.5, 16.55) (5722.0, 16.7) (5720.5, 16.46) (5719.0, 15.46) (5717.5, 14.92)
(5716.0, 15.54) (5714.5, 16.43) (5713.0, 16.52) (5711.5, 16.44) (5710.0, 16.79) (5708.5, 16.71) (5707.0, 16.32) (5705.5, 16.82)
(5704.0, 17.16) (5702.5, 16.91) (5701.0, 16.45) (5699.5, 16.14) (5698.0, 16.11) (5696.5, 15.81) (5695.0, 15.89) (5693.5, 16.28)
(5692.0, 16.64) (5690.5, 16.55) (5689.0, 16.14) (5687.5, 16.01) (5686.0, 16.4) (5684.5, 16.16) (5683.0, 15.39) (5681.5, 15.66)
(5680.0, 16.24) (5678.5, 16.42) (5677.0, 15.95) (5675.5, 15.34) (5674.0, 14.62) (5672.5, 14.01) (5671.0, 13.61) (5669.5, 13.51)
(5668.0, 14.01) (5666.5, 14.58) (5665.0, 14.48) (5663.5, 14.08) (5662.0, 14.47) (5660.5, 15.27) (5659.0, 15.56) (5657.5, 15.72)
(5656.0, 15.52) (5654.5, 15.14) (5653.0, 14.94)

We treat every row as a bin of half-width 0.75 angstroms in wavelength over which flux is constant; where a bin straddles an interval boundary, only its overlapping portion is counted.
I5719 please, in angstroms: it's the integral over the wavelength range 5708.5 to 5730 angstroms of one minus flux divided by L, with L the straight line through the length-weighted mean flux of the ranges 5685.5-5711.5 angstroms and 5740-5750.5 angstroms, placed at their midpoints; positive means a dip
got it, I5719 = 0.89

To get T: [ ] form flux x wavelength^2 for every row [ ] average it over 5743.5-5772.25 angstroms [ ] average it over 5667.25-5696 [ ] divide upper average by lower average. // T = 1.14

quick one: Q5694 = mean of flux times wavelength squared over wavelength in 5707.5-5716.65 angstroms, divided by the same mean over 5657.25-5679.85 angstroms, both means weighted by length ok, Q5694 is 1.1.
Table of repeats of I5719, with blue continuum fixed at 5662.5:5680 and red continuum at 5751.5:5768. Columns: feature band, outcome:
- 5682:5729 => -2.3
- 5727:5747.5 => -1.6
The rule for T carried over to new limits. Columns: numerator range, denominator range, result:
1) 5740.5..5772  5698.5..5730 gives 1.07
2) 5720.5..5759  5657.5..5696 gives 1.17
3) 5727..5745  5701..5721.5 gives 1.09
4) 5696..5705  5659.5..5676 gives 1.16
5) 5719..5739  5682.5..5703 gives 1.07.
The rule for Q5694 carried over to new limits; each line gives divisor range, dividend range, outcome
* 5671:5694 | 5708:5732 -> 1.06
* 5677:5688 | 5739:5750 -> 1.14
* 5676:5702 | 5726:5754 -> 1.12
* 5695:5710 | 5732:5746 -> 1.09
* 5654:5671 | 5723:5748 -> 1.22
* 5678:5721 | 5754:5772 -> 1.05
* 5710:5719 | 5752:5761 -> 1.11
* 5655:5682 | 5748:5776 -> 1.18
